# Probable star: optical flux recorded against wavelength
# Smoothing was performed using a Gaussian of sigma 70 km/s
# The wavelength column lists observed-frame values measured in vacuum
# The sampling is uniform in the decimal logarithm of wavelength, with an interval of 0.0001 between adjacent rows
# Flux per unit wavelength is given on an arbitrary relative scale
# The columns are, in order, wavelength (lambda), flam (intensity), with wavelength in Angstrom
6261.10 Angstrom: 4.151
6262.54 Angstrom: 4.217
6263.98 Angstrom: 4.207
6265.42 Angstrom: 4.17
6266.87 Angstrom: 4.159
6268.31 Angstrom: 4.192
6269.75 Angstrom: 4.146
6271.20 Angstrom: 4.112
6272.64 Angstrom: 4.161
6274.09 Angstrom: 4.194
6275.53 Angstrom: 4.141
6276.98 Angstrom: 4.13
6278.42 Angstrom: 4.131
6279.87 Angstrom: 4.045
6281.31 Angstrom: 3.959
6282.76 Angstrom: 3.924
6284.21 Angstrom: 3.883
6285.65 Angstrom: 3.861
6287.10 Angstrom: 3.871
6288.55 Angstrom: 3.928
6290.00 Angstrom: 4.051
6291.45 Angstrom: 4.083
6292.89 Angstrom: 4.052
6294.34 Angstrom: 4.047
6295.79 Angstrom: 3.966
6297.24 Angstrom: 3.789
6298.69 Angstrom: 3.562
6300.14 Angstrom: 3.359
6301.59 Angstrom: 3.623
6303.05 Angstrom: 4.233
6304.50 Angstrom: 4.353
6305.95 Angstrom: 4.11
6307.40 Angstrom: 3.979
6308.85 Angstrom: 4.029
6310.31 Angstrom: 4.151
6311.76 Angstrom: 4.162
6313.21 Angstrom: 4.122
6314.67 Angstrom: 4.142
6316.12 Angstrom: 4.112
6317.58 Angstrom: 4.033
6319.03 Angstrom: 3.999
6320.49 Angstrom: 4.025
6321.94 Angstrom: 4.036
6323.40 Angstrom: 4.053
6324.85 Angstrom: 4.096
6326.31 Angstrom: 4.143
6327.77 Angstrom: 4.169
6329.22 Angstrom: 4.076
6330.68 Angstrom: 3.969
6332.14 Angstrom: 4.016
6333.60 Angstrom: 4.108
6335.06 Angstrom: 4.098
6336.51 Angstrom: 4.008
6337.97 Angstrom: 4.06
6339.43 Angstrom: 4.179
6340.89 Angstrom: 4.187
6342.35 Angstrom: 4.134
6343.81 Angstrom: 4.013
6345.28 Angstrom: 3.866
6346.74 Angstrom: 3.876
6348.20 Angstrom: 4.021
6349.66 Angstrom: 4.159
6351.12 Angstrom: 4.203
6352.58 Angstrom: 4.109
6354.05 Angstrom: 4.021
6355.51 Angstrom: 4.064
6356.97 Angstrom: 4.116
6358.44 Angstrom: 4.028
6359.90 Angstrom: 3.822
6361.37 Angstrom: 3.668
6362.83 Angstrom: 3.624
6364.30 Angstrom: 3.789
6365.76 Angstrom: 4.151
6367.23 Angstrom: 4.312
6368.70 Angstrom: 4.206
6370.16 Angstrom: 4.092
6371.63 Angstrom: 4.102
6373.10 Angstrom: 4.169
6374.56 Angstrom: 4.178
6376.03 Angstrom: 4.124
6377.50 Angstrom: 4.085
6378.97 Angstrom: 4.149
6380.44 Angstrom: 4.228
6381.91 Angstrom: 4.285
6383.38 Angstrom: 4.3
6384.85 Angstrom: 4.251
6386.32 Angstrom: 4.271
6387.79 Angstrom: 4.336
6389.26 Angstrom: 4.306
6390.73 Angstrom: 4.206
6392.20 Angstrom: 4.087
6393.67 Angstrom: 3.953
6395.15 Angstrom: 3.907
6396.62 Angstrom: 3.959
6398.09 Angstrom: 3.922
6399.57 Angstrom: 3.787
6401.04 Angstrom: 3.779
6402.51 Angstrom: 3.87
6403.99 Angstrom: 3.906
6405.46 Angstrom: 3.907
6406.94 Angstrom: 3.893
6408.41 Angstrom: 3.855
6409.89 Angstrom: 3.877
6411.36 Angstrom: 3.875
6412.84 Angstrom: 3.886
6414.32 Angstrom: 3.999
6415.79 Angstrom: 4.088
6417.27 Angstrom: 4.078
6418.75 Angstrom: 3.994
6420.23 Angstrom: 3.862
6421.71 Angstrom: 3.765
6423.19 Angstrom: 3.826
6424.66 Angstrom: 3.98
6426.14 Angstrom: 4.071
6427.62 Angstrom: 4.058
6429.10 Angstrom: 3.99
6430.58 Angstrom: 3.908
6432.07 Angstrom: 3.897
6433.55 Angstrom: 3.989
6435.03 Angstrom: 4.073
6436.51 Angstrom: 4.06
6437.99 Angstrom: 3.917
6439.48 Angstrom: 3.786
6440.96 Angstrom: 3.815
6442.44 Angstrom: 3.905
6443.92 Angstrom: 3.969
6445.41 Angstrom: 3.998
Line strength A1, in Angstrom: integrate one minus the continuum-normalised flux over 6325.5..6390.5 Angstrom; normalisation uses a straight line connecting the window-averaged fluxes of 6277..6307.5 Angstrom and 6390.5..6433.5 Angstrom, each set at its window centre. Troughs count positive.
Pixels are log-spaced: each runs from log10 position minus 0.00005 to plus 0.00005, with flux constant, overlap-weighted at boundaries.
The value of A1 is -2.52 Angstrom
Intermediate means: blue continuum 3.95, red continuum 3.93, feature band 4.09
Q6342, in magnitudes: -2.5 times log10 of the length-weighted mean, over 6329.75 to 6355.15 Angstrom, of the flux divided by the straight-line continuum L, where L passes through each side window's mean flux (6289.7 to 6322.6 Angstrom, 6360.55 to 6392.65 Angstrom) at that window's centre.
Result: 0.002 mag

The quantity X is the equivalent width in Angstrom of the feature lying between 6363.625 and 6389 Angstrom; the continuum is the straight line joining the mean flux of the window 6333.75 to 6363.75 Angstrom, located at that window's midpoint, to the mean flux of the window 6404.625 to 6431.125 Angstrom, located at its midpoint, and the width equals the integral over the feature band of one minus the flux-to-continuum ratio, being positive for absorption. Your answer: -1.3 Angstrom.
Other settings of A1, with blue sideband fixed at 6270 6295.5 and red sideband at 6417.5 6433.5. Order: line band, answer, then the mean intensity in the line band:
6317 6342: -0.4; 4.08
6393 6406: 0.2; 3.89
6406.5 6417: 0.0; 3.93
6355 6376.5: -0.3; 4.03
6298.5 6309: 0.3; 3.92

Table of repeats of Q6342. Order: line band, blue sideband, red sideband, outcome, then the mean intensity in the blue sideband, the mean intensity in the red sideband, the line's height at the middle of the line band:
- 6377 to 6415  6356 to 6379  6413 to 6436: -0.01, 4.04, 3.97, 4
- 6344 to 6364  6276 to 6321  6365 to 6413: 0.02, 3.99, 4.07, 4.04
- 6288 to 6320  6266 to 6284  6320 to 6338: 0.02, 4.1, 4.07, 4.08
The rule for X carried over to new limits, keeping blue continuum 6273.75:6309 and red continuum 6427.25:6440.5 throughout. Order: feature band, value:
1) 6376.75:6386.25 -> -0.6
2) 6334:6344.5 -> -0.4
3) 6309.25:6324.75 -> -0.5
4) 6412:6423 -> 0.0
